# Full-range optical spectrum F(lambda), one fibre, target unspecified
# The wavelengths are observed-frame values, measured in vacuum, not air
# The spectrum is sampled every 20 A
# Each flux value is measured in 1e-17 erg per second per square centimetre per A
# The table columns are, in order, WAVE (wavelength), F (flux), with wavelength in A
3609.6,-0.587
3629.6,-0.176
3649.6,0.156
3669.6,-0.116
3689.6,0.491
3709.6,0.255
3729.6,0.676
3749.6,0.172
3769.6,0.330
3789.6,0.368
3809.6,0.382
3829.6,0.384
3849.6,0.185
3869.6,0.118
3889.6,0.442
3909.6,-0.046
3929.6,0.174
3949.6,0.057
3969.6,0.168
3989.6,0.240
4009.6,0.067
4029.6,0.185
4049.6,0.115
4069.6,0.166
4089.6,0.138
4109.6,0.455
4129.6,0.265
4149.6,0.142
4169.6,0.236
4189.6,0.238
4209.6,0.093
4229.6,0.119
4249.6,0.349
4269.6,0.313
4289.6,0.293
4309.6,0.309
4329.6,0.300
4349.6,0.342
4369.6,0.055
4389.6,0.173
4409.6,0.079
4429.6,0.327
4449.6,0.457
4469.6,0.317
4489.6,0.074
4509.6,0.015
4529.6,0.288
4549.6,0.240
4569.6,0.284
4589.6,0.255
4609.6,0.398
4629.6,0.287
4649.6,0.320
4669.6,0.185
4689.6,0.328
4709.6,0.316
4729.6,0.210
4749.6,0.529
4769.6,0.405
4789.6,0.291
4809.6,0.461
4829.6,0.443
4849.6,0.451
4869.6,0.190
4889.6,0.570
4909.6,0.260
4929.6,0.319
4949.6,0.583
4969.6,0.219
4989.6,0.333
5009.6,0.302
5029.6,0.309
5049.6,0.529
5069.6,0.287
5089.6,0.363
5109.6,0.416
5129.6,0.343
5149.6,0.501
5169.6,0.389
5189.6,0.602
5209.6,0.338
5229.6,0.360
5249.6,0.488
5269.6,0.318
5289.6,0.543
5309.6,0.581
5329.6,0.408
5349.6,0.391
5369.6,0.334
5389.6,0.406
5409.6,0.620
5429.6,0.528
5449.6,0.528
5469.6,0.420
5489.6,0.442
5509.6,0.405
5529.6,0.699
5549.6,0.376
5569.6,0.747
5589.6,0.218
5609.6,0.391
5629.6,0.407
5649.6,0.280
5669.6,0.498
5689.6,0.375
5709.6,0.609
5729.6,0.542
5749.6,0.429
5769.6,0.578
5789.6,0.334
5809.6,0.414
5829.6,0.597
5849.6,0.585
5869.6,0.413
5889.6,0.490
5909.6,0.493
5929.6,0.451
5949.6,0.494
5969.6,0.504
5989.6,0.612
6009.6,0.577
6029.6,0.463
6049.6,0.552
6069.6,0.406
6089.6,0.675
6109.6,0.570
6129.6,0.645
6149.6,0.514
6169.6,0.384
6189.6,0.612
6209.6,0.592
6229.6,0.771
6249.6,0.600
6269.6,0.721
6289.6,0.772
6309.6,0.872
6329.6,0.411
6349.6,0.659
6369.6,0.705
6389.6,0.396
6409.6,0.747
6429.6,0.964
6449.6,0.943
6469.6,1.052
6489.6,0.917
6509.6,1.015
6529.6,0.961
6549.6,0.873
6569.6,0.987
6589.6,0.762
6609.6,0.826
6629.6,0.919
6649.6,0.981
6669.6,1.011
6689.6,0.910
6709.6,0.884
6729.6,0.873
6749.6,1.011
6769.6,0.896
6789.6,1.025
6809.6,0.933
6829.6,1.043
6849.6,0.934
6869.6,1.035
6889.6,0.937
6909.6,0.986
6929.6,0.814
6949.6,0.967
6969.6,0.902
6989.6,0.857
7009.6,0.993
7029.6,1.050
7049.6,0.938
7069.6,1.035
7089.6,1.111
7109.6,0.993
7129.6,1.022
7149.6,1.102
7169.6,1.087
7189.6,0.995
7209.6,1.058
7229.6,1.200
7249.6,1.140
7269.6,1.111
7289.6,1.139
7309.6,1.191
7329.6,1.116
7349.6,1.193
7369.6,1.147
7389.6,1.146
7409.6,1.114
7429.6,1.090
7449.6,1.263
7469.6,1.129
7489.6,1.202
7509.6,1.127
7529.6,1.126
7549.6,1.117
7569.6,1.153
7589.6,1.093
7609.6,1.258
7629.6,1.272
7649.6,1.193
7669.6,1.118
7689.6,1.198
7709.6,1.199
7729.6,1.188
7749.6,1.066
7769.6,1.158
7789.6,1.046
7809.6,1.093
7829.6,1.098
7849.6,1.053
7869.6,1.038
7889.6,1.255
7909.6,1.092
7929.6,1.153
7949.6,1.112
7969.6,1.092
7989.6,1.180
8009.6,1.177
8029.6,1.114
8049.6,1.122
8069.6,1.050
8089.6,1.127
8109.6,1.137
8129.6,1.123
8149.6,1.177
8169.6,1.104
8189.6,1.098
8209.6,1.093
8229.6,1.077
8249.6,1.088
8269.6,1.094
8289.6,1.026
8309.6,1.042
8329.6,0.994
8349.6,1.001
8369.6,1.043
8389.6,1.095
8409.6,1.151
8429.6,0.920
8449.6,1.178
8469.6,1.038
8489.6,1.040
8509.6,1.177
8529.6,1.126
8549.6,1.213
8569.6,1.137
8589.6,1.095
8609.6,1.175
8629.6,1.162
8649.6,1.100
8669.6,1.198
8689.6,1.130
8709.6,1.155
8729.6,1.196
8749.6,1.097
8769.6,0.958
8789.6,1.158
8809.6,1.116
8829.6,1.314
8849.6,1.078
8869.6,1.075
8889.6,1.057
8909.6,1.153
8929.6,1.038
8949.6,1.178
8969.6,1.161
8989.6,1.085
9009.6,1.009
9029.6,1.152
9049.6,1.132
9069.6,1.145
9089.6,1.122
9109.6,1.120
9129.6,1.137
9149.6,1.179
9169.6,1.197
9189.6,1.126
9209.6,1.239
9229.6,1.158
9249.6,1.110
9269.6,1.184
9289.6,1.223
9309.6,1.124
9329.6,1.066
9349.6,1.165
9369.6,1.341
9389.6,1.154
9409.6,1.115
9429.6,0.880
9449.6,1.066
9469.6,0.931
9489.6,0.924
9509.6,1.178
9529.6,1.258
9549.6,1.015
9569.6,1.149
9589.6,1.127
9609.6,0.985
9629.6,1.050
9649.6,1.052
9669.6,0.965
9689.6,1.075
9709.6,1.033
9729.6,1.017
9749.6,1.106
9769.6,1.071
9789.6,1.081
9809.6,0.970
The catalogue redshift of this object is 0.61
